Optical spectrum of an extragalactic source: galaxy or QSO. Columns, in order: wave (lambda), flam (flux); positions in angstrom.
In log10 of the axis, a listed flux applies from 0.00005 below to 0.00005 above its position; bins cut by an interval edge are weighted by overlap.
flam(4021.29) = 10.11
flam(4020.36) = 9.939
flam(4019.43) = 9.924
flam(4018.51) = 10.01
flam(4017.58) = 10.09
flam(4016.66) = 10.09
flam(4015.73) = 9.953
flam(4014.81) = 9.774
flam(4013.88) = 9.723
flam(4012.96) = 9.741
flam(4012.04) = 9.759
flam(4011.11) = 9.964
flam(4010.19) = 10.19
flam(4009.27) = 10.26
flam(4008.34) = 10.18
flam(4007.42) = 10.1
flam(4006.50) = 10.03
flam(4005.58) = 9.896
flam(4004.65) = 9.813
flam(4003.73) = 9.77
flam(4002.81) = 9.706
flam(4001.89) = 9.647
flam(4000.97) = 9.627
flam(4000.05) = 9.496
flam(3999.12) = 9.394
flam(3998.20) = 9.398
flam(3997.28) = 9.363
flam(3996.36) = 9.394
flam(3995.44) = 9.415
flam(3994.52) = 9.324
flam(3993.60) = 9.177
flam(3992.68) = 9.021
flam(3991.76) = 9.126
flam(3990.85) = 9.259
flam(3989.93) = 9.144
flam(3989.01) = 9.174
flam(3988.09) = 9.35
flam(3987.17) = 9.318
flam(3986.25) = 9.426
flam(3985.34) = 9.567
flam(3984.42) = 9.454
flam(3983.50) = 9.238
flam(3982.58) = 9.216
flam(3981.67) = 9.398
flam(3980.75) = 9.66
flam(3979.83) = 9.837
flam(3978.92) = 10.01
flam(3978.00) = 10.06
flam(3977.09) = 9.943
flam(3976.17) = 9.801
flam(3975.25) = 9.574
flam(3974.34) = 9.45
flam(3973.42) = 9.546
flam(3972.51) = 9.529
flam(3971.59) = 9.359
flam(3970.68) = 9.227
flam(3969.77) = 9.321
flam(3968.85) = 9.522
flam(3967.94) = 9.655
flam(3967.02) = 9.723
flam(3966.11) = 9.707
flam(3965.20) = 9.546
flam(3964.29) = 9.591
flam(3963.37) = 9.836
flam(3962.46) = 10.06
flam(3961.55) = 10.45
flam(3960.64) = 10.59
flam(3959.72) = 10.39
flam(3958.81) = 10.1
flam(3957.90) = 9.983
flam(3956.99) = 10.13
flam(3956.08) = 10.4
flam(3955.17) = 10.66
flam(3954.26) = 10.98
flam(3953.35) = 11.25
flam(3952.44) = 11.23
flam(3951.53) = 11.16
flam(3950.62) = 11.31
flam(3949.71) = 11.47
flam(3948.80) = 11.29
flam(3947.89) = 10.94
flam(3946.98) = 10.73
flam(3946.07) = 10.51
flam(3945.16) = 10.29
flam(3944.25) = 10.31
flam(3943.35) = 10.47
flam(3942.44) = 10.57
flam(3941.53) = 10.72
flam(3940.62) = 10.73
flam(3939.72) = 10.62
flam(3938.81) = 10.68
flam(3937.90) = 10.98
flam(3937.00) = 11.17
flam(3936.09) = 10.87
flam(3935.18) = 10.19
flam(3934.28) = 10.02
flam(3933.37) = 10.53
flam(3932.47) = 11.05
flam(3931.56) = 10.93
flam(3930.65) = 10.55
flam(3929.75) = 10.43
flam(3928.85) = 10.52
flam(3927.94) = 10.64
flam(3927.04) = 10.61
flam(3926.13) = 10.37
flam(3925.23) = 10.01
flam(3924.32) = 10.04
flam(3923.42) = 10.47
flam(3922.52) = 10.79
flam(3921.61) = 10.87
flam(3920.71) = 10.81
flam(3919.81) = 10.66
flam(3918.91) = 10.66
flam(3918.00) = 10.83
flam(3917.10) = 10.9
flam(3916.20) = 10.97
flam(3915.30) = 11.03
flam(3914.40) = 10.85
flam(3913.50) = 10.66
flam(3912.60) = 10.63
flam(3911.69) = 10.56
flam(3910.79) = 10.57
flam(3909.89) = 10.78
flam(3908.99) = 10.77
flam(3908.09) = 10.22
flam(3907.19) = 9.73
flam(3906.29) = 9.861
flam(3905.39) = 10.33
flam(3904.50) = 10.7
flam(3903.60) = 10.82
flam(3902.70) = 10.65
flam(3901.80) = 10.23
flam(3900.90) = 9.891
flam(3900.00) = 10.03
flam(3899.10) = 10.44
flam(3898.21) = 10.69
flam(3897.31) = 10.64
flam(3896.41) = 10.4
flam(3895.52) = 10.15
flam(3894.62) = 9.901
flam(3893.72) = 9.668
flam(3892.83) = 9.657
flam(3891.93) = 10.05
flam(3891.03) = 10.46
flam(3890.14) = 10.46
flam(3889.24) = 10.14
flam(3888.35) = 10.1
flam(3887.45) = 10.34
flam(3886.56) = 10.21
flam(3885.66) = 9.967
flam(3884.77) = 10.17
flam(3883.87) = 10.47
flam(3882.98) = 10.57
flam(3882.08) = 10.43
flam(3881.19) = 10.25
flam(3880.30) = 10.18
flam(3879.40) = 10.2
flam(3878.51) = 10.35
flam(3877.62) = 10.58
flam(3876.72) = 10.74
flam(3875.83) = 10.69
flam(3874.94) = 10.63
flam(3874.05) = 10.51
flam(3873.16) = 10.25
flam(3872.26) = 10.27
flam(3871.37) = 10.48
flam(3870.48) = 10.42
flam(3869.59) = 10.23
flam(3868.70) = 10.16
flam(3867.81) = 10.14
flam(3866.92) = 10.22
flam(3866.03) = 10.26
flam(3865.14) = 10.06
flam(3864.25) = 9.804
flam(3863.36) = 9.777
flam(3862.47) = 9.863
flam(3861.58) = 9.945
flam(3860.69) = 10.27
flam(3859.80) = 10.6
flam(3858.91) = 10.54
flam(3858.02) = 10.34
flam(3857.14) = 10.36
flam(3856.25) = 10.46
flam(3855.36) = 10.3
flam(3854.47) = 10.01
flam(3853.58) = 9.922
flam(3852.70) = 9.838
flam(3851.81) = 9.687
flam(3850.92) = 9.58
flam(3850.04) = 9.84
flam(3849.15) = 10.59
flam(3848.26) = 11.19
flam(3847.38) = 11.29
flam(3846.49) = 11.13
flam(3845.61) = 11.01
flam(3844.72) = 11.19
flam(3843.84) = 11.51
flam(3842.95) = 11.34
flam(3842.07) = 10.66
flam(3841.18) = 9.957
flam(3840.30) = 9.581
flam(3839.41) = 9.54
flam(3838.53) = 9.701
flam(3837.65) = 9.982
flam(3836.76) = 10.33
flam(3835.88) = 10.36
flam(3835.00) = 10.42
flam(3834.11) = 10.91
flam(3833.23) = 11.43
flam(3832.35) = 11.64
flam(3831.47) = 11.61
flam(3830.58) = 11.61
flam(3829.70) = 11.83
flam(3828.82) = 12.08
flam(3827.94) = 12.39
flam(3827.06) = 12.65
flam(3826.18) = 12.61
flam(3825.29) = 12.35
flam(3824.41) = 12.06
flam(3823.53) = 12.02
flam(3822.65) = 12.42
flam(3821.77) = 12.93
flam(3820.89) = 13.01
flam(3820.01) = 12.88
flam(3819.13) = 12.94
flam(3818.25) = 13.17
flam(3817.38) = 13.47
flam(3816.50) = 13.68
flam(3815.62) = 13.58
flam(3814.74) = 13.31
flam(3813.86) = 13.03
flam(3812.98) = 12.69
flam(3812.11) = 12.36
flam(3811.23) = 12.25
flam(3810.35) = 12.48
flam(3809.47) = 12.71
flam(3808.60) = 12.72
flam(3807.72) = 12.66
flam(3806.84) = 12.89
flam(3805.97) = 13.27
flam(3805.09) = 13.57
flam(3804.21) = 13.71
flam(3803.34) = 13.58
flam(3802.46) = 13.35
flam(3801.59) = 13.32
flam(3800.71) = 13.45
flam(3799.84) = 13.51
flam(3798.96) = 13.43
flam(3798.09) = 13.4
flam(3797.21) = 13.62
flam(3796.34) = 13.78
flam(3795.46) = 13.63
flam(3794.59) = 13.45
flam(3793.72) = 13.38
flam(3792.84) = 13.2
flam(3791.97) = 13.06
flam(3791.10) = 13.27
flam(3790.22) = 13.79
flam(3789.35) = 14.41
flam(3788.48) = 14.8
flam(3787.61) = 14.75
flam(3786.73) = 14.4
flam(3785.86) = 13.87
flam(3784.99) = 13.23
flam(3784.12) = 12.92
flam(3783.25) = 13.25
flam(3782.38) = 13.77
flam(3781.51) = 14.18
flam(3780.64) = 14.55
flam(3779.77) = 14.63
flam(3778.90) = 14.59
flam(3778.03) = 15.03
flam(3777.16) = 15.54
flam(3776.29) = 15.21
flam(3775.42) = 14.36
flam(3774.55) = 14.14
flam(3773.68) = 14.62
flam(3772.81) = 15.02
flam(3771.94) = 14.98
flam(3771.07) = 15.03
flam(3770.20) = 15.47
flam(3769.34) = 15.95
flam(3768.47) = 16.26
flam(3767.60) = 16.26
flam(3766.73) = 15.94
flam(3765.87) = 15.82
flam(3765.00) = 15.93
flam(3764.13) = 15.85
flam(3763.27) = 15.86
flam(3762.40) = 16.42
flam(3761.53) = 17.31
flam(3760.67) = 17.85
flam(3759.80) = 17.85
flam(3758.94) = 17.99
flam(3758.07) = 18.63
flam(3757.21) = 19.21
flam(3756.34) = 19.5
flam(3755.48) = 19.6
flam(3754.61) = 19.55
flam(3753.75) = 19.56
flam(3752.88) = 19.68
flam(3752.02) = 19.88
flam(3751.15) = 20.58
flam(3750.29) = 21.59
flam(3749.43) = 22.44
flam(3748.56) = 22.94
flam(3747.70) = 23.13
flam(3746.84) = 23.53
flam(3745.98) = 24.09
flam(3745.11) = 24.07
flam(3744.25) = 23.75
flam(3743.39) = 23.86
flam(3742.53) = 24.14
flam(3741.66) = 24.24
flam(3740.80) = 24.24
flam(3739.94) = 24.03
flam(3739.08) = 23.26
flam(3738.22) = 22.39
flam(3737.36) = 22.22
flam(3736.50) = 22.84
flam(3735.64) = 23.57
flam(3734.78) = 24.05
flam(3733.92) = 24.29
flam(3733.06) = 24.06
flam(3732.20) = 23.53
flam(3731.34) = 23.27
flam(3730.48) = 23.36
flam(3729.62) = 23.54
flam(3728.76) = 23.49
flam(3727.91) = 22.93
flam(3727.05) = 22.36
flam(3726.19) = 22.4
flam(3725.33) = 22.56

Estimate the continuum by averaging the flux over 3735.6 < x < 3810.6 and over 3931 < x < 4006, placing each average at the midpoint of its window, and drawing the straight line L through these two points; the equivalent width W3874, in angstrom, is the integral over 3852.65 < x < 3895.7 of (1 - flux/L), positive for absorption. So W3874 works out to 9.8 angstrom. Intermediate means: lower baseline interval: 16.8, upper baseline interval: 10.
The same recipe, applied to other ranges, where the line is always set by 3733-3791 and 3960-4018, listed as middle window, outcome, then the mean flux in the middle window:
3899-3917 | 3.2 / 10.5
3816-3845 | 7.5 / 11.6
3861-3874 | 3.8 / 10.1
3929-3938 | 0.8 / 10.7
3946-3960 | 0.3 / 10.8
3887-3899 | 2.8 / 10.2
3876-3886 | 2.5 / 10.4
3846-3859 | 4.0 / 10.3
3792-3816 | 5.0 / 13.2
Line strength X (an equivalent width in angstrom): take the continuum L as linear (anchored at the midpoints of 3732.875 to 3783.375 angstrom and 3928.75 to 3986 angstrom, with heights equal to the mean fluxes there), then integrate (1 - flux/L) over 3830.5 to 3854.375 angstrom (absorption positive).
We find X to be 7.4 angstrom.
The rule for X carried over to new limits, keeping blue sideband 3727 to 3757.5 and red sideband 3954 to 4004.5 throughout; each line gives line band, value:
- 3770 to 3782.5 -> 3.6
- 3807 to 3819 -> 3.7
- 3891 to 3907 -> 4.3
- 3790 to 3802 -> 3.8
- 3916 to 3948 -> 4.2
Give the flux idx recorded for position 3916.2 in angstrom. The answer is 10.97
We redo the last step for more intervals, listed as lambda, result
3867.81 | 10.14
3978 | 10.06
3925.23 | 10.01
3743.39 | 23.86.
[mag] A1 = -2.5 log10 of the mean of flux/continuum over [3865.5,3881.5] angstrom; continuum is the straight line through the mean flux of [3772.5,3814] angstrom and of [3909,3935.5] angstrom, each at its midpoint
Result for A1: 0.14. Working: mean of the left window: 13.7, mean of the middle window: 10.4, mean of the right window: 10.6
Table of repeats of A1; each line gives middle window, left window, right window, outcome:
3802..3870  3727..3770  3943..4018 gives 0.418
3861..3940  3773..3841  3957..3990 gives 0.068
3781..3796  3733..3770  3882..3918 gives 0.292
